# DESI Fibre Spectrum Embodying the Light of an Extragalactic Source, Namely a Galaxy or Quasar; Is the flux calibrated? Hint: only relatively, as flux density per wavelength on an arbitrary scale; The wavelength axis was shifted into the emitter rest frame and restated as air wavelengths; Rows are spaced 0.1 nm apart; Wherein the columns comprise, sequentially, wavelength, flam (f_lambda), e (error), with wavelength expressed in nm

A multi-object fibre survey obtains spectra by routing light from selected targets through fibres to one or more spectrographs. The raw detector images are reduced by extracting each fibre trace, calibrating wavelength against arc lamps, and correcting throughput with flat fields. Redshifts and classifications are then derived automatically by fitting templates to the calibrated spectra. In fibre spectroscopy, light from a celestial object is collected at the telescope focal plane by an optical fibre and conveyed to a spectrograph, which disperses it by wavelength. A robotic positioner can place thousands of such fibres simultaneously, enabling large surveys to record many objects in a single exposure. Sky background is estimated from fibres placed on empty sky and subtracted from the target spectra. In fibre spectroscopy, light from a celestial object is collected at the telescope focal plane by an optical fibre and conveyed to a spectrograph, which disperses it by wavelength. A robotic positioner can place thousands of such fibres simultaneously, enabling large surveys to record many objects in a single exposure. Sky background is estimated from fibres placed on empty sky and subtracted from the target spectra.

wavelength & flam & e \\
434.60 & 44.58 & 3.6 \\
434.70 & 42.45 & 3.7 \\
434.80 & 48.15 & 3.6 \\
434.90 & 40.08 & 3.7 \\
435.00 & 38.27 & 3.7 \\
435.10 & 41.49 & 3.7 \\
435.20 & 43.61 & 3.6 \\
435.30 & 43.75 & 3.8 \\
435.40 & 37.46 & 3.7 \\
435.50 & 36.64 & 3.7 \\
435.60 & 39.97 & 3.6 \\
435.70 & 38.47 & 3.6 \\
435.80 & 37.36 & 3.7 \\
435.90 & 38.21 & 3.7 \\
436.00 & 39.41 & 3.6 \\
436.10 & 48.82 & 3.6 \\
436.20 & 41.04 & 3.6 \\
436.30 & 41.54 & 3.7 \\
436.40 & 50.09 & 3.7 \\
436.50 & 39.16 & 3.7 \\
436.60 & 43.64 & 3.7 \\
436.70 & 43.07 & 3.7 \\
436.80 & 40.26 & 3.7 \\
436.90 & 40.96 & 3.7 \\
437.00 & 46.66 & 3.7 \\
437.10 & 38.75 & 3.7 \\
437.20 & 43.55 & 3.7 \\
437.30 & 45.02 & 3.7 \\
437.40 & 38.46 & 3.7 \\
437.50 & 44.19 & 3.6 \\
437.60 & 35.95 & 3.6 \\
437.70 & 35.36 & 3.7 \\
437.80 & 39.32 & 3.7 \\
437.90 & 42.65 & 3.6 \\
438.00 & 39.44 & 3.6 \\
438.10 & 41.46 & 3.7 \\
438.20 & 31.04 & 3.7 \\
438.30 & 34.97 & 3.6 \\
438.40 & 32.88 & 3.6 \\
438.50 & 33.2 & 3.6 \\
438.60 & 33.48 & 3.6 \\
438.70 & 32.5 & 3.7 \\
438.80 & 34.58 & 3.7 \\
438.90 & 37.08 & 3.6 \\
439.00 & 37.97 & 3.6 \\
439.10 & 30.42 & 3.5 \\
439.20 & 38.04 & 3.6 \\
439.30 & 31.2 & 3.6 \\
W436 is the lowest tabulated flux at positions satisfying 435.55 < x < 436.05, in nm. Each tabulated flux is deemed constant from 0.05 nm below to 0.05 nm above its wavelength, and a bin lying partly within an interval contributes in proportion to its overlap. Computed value 37.36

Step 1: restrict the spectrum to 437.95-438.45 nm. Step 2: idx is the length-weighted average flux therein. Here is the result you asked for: 36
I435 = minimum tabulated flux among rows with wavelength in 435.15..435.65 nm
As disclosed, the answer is 36.64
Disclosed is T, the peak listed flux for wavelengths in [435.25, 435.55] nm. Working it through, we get 43.75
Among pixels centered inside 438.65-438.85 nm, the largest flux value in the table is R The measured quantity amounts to 34.58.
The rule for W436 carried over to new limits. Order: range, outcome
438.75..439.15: 30.42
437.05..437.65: 35.95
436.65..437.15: 38.75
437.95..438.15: 39.44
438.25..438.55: 32.88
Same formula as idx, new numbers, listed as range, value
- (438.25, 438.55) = 33.7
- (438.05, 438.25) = 36.2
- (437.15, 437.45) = 42.3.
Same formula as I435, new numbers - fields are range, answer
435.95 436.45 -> 39.41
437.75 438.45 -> 31.04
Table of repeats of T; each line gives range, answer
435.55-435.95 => 39.97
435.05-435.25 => 43.61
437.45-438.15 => 44.19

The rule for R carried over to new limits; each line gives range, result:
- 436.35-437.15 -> 50.09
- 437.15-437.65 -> 45.02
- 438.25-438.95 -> 37.08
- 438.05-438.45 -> 41.46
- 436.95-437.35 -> 46.66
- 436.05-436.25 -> 48.82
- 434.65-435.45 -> 48.15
